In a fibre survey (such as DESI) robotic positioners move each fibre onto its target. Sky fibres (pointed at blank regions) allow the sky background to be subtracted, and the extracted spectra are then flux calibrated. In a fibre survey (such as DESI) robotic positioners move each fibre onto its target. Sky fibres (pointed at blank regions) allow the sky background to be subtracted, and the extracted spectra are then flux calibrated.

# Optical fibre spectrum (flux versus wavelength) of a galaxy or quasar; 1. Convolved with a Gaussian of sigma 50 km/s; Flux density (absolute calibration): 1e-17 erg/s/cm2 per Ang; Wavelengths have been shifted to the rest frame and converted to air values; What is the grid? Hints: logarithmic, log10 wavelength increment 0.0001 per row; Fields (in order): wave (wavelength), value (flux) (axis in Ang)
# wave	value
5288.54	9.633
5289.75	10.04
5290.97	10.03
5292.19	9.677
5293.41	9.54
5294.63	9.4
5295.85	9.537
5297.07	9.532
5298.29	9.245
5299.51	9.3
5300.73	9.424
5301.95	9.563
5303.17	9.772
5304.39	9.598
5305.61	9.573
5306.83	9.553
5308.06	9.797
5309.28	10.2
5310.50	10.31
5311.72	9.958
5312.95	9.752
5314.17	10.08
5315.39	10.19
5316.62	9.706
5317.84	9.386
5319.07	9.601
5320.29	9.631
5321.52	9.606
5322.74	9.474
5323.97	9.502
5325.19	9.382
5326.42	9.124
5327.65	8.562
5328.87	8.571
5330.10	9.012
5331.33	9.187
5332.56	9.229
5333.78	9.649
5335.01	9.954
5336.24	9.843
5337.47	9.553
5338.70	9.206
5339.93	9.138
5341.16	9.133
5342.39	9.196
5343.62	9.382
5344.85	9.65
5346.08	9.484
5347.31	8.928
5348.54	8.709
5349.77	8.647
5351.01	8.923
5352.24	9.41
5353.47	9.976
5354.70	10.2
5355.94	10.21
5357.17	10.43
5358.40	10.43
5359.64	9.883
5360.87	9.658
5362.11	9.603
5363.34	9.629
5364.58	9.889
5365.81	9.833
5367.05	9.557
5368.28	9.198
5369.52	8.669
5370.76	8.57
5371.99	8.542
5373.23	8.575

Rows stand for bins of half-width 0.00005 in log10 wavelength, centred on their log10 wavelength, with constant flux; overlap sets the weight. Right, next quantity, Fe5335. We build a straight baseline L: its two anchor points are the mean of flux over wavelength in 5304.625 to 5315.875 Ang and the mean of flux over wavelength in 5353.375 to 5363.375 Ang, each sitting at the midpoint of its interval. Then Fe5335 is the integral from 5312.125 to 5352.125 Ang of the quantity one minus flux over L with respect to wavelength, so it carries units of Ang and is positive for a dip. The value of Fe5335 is 2.4 Ang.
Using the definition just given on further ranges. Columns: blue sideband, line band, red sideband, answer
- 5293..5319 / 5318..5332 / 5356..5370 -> 0.7 Ang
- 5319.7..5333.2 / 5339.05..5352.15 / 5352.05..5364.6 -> 0.7 Ang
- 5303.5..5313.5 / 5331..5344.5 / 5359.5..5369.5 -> 0.4 Ang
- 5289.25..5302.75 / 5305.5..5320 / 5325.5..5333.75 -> -0.9 Ang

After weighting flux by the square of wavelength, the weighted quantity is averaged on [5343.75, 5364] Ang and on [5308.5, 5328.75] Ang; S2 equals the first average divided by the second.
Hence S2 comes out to 1.0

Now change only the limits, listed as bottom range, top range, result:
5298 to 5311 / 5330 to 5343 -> 0.98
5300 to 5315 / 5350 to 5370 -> 1.01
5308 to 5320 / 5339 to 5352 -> 0.93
